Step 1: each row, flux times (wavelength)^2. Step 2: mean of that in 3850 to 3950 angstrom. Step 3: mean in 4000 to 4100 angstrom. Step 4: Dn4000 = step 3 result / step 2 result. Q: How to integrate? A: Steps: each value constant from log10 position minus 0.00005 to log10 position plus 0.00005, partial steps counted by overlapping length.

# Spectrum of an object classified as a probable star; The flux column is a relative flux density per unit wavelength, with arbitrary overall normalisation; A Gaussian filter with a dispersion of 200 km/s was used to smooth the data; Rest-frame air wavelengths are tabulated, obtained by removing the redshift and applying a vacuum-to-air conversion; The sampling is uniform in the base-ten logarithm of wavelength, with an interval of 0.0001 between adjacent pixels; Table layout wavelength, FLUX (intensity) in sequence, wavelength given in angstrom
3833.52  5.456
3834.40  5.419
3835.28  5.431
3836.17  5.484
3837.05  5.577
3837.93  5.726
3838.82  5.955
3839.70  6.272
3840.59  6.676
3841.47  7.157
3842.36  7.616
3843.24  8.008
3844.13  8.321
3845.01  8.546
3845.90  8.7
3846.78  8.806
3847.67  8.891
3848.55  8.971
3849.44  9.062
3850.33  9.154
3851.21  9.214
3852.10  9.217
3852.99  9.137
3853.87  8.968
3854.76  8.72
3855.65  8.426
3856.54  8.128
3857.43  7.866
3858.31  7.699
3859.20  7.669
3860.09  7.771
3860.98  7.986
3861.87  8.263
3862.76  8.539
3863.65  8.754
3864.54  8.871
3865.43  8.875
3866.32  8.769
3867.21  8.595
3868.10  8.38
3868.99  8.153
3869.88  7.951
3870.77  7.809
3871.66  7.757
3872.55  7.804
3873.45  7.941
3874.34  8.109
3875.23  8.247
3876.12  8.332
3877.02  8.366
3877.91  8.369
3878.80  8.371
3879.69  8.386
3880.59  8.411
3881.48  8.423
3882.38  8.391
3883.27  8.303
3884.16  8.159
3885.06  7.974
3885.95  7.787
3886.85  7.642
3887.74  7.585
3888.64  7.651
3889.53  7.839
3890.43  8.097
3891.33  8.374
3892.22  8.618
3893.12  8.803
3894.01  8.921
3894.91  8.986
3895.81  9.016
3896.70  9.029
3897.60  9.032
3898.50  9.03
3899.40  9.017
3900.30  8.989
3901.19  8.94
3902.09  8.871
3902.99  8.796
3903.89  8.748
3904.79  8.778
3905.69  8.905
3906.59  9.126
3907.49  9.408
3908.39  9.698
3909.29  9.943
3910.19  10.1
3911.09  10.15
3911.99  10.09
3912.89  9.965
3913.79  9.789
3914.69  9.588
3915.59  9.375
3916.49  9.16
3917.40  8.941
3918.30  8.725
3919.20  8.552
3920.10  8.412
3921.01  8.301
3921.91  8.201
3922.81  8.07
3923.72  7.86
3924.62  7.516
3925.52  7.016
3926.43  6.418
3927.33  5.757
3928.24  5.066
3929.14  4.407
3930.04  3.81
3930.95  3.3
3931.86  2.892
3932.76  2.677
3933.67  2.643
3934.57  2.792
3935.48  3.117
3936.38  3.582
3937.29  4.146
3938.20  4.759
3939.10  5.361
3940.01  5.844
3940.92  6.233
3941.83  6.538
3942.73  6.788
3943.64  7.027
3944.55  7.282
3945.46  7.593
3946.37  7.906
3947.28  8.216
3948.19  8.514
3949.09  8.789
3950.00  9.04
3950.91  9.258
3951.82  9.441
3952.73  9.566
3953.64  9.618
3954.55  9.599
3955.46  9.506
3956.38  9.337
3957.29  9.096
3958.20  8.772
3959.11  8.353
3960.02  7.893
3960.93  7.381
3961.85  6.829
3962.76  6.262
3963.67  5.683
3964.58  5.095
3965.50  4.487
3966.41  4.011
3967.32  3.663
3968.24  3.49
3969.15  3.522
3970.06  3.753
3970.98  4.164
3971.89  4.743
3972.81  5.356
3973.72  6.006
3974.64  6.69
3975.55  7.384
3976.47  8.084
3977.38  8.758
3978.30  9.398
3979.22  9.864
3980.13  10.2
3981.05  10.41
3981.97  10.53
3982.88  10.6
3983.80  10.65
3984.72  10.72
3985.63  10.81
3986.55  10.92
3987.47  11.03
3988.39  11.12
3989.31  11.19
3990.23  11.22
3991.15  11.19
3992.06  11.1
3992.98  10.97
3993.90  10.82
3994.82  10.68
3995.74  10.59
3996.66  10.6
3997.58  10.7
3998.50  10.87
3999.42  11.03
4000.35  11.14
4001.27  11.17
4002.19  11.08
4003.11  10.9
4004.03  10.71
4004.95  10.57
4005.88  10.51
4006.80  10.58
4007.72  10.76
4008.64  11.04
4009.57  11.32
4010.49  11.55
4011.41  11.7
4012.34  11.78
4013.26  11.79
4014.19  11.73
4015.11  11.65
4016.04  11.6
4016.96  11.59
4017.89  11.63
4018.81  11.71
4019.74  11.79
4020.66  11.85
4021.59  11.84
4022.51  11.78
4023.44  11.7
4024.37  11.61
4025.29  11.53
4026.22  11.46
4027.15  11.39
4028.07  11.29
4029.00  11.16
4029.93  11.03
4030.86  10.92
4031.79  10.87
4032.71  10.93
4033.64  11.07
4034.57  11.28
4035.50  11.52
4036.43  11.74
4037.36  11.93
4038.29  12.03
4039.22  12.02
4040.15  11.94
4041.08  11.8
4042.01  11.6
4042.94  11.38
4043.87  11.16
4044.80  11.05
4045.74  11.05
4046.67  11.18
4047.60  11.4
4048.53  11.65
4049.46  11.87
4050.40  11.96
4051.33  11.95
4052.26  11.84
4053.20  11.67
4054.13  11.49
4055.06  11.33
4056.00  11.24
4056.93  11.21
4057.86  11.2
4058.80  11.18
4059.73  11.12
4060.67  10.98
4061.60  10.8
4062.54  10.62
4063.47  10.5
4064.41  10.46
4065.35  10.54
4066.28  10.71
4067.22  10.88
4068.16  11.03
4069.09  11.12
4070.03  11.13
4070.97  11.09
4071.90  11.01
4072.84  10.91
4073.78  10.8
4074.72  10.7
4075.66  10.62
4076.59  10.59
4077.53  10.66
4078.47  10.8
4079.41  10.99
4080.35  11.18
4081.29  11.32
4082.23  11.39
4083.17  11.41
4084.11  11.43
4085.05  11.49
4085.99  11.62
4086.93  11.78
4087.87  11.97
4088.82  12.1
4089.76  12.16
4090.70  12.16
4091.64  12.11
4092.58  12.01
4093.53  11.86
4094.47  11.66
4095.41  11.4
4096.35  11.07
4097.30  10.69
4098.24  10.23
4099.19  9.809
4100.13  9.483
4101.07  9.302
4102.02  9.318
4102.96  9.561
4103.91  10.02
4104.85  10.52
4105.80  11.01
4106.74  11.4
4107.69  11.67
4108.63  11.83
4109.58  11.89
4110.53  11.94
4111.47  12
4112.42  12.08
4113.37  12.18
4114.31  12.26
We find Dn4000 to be 1.6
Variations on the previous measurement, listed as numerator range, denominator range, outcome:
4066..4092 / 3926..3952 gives 2.08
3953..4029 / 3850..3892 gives 1.24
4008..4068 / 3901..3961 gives 1.58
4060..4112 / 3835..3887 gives 1.54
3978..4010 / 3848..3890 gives 1.38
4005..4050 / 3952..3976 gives 1.80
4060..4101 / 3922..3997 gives 1.57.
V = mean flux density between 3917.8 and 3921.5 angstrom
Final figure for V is 8.51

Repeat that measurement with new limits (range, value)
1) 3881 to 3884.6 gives 8.33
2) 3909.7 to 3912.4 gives 10.1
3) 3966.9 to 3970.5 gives 3.61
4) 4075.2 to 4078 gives 10.6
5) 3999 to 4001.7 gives 11.1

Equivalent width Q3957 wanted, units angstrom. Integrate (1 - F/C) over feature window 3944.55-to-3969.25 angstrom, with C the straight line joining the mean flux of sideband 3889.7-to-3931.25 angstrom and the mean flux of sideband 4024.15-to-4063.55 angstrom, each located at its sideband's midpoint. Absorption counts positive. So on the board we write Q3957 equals 5.0 angstrom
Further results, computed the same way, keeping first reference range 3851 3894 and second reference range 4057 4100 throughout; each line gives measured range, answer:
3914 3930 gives 2.3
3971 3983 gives 2.0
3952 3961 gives 0.4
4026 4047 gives -1.7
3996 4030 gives -3.6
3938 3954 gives 2.8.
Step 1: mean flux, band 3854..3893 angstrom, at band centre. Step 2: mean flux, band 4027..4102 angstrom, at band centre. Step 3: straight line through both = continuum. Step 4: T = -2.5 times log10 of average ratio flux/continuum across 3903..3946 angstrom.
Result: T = 0.25 mag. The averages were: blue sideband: 8.2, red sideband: 11.2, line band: 7.09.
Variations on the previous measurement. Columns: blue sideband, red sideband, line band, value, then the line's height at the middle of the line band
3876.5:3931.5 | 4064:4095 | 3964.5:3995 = 0.16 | 9.58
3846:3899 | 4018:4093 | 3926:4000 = 0.29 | 9.87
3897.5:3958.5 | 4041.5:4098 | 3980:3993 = -0.19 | 9.15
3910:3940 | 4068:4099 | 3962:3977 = 0.46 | 7.94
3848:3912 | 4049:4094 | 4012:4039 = -0.09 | 10.6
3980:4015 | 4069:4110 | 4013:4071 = -0.03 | 11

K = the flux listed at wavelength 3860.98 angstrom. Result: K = 7.986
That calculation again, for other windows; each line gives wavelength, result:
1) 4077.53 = 10.66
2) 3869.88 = 7.951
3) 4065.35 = 10.54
